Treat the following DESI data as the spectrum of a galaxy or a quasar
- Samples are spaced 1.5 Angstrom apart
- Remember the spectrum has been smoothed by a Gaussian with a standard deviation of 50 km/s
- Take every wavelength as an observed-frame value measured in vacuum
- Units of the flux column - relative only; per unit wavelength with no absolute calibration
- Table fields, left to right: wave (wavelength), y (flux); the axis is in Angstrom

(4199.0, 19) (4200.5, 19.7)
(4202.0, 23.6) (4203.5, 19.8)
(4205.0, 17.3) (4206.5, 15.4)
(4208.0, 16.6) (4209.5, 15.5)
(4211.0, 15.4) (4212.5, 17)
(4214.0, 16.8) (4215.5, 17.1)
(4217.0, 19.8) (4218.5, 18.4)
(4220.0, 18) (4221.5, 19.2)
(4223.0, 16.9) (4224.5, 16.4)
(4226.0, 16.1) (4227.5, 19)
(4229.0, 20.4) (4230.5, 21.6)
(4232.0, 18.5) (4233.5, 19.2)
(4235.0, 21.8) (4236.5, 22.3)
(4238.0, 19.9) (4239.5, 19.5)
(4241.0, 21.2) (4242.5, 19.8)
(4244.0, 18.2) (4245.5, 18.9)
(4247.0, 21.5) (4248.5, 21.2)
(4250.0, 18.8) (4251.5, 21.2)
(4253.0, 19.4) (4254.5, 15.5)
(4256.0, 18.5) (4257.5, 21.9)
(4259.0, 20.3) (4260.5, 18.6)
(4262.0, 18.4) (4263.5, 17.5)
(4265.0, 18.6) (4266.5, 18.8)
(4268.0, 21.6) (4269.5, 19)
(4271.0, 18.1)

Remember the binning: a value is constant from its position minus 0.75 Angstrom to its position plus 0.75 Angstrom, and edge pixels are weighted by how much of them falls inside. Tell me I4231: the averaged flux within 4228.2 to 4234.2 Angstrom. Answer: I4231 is 19.9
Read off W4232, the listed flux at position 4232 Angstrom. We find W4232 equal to 18.5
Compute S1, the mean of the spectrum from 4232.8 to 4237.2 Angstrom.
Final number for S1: 21.1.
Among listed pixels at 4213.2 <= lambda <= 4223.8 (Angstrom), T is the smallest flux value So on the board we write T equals 16.8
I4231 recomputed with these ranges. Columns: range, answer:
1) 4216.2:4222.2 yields 18.8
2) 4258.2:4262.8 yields 19.1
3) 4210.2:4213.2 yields 16.2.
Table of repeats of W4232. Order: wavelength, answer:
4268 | 21.6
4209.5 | 15.5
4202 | 23.6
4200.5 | 19.7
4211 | 15.4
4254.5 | 15.5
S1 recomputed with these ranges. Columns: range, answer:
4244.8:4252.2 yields 20.3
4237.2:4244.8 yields 19.7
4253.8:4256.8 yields 17.1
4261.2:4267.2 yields 18.3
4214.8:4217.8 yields 18.5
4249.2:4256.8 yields 18.7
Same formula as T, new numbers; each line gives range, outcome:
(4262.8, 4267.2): 17.5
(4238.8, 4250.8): 18.2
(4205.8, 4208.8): 15.4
